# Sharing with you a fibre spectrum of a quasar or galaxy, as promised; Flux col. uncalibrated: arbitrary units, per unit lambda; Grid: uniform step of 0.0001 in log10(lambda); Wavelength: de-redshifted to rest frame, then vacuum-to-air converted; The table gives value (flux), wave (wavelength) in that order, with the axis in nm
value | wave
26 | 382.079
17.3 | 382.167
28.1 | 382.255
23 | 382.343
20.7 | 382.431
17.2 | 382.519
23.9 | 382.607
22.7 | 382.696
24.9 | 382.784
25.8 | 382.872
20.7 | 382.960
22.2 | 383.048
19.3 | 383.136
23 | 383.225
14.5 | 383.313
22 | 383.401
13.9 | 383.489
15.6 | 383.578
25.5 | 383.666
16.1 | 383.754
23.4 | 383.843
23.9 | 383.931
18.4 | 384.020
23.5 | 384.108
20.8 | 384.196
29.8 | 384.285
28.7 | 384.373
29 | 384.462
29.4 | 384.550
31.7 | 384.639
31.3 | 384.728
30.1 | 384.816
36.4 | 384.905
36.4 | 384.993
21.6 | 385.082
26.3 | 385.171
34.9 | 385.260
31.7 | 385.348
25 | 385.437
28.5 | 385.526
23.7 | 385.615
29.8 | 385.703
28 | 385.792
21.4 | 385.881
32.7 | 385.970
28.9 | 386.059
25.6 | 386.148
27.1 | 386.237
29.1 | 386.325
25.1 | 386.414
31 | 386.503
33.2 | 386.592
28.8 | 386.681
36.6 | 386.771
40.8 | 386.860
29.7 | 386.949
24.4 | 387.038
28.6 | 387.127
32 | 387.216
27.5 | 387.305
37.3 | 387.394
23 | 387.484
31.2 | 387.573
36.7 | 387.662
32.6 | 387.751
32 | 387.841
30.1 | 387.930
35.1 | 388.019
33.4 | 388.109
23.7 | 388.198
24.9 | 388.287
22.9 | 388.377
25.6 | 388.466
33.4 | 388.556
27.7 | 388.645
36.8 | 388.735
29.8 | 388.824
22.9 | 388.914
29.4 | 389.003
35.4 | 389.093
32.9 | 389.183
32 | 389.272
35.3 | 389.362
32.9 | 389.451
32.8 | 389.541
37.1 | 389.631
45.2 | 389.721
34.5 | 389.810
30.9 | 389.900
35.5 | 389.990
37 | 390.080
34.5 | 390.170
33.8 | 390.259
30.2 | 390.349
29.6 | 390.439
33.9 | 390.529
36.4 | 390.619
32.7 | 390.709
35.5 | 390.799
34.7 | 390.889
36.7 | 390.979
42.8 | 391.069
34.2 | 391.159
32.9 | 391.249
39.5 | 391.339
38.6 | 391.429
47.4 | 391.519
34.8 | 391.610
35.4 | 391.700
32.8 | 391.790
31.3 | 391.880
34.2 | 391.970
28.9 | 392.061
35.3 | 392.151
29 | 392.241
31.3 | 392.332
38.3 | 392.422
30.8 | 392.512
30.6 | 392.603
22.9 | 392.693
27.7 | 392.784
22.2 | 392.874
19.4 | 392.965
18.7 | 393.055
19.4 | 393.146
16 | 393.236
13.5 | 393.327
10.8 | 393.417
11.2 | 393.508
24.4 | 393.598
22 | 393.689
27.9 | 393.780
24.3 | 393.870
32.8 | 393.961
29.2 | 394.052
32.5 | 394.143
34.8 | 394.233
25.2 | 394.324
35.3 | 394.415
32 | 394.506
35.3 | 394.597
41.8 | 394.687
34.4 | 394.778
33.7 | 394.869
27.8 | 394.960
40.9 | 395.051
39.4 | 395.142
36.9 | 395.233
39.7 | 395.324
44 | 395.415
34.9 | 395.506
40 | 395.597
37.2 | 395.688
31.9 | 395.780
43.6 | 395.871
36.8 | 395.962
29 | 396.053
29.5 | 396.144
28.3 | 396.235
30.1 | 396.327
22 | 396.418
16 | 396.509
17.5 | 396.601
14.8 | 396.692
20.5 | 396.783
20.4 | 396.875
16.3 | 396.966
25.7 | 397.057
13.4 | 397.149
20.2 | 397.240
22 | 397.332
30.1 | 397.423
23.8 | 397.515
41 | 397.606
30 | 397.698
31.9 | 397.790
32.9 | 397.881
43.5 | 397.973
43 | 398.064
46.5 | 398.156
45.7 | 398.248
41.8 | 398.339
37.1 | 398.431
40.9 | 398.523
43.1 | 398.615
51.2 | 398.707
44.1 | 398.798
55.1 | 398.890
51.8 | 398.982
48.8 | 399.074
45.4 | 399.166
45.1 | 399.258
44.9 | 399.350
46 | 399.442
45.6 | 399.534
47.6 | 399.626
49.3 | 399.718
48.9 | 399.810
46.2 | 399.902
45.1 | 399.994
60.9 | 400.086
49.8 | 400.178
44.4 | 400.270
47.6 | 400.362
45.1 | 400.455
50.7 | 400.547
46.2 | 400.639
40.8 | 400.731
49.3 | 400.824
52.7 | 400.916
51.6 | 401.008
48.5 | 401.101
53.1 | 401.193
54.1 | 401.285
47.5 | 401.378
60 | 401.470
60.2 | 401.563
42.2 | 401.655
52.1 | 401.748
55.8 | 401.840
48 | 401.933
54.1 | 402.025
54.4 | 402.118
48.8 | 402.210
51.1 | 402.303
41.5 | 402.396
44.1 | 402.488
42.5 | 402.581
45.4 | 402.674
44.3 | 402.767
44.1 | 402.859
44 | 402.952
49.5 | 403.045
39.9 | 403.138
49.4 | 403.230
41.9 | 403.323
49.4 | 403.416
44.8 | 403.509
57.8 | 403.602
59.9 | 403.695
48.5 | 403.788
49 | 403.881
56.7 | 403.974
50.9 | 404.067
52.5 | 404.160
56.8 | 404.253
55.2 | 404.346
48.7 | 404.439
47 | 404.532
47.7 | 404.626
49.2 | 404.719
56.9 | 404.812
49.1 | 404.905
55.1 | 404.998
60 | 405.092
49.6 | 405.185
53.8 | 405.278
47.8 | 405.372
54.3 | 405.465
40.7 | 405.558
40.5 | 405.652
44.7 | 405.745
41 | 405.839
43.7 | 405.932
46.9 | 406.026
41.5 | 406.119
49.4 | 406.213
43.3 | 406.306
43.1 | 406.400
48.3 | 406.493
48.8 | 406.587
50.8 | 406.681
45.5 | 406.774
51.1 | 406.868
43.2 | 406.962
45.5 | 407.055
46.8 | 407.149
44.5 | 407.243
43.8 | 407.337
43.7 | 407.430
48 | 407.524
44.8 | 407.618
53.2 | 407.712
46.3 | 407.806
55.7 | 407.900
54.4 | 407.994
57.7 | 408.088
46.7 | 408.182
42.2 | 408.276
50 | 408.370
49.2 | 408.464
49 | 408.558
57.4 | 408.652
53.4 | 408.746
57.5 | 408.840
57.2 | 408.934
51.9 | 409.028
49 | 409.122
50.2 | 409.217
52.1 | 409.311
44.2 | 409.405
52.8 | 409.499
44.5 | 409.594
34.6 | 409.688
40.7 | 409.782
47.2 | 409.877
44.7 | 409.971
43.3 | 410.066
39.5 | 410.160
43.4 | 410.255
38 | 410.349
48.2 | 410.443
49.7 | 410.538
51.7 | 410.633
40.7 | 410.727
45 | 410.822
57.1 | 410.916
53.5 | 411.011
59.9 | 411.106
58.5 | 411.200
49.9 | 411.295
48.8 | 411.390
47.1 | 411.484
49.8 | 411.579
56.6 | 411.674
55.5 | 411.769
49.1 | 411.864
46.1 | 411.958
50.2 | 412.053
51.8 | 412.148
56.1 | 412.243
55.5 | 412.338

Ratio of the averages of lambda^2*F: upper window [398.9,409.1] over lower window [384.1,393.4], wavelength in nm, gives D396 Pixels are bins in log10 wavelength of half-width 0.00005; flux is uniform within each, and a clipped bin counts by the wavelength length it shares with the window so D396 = 1.7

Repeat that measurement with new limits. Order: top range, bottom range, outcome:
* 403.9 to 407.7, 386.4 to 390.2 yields 1.66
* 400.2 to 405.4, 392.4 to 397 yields 1.83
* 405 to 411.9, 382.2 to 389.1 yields 1.99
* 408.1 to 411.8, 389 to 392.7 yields 1.57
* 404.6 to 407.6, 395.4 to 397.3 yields 1.85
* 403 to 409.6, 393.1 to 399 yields 1.65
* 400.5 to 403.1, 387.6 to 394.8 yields 1.67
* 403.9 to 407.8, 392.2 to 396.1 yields 1.71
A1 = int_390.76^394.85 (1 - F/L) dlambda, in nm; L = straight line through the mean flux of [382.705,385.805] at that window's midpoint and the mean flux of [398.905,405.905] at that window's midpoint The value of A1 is 0.71 nm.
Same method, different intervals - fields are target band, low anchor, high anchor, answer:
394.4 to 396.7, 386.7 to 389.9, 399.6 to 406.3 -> 0.41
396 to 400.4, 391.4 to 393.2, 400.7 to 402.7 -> 0.64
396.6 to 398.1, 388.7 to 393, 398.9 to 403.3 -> 0.58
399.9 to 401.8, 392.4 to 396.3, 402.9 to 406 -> -0.33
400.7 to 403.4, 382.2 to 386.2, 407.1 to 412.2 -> -0.44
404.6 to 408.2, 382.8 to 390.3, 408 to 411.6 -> -0.17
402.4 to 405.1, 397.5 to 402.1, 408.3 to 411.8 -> -0.09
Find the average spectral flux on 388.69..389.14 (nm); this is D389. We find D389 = 30.8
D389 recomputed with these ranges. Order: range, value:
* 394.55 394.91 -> 36.4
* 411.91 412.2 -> 49.6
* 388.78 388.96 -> 26.4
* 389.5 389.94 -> 36.2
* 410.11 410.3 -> 41.4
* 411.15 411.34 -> 54.5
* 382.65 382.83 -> 23.7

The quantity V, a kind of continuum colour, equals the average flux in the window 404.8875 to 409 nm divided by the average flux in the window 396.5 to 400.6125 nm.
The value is 1.26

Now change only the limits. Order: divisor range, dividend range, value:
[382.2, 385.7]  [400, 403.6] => 1.97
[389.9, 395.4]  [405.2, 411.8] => 1.54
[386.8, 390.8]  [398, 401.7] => 1.50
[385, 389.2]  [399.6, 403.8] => 1.66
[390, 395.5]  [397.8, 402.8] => 1.52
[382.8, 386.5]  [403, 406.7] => 1.91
